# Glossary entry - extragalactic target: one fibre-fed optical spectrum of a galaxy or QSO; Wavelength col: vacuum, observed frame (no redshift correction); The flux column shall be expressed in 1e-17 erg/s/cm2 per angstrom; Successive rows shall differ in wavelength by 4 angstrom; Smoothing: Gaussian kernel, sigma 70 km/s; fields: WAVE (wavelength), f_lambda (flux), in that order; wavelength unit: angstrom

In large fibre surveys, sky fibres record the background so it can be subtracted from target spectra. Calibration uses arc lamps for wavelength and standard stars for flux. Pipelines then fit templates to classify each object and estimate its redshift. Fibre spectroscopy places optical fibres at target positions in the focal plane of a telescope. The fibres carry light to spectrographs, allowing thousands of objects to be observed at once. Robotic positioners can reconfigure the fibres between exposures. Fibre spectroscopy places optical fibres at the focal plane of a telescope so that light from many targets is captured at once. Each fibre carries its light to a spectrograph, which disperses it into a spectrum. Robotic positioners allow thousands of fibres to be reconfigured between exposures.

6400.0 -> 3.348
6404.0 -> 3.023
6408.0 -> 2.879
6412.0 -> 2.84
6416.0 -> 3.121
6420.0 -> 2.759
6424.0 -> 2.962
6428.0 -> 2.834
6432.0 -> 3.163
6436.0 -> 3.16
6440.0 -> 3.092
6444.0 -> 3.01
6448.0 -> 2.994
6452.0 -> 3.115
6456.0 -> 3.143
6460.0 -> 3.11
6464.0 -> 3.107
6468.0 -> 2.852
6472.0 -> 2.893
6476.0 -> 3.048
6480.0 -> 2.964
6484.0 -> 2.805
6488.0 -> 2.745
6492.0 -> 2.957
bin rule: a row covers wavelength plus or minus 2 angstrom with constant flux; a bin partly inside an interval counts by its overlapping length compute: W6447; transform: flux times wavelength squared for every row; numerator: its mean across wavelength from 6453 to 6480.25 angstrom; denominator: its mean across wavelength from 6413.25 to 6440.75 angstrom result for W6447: 1.02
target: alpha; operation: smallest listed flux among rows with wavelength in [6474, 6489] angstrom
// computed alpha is 2.745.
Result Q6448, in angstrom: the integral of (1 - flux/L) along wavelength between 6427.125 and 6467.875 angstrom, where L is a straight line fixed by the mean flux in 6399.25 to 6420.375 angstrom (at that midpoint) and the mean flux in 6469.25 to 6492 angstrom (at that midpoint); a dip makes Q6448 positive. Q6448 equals -1.8 angstrom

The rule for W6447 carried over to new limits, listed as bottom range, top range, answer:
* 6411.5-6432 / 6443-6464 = 1.06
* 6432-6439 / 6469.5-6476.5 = 0.95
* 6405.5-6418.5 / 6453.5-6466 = 1.08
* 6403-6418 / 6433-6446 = 1.05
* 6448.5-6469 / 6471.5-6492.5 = 0.95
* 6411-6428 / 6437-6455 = 1.06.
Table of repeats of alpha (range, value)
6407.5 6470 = 2.759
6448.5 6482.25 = 2.852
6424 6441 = 2.834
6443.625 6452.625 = 2.994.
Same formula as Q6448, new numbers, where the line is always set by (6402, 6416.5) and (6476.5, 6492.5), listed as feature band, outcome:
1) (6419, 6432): 0.12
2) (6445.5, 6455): -0.50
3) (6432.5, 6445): -0.78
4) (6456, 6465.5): -0.71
